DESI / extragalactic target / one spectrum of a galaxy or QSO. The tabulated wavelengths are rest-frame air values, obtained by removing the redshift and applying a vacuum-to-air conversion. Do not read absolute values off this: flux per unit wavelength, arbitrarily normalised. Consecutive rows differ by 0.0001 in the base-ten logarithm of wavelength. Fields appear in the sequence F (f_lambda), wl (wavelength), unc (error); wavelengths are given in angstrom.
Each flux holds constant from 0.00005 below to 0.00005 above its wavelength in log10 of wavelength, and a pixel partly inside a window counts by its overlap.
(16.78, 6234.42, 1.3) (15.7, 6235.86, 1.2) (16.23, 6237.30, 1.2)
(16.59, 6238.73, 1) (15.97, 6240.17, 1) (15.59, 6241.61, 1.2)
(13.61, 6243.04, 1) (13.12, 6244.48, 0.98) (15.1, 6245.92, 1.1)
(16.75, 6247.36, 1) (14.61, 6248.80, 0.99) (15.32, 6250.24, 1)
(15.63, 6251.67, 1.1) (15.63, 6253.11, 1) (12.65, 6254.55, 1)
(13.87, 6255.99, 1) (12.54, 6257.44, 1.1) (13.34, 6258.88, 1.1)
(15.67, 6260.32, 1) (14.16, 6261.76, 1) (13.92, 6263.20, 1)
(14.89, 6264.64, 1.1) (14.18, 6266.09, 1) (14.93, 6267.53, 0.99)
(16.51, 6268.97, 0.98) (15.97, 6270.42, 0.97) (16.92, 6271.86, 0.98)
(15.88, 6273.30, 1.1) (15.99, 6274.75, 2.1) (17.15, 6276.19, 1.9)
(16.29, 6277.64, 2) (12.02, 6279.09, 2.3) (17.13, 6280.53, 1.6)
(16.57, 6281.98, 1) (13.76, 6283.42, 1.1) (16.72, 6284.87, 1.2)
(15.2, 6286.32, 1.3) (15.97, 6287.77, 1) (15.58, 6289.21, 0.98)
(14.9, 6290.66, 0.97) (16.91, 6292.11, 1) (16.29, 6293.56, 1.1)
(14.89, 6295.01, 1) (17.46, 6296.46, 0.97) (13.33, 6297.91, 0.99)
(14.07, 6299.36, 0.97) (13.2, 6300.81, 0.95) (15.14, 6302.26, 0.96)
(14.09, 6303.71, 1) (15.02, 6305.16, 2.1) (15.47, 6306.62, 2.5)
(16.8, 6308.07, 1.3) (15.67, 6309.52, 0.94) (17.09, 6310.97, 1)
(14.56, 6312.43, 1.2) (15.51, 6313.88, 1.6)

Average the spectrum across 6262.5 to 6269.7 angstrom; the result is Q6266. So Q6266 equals 14.9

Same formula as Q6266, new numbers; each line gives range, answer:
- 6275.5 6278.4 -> 16.6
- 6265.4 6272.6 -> 15.7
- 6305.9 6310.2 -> 16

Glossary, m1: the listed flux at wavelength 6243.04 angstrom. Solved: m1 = 13.61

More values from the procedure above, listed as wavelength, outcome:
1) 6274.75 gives 15.99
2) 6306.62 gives 15.47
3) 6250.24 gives 15.32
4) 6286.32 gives 15.2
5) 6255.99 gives 13.87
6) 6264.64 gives 14.89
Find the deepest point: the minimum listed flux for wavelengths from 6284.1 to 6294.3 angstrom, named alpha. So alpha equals 14.9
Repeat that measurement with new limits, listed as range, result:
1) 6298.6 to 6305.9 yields 13.2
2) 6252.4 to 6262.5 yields 12.54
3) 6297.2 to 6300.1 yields 13.33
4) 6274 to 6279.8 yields 12.02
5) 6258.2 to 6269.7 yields 13.34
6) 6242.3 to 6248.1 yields 13.12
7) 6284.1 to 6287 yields 15.2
